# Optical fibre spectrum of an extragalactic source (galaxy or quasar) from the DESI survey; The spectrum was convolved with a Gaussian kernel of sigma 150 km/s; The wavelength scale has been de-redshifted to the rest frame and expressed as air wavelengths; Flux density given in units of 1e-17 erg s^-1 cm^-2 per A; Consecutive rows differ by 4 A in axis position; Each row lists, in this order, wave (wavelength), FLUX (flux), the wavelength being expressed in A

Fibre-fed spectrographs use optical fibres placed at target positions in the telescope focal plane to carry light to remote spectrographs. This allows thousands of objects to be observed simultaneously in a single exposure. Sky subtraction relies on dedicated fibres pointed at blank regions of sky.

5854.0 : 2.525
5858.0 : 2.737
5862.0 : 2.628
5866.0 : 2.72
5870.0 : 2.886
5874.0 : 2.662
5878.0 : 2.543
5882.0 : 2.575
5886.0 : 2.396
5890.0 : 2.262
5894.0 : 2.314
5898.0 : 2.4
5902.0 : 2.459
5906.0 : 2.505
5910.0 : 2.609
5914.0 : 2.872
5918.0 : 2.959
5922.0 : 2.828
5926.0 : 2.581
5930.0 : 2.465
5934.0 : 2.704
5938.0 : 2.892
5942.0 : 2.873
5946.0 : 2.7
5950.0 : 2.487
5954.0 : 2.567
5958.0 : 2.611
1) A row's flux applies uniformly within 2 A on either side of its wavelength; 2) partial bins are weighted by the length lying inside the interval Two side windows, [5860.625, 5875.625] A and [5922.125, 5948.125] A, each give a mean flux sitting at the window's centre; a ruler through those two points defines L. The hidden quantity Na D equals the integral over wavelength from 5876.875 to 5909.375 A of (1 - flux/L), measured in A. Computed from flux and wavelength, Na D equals 3.42 A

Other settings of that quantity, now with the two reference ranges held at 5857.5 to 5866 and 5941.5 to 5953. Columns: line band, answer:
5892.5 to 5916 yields 1.2 A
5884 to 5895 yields 1.4 A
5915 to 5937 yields -0.5 A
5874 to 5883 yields 0.3 A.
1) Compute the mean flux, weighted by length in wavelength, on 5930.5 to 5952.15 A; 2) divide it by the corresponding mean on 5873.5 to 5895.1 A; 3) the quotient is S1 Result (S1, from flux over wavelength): 1.1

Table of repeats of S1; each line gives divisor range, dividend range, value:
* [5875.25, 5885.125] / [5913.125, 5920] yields 1.15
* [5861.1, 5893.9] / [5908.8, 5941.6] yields 1.07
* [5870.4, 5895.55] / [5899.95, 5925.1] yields 1.08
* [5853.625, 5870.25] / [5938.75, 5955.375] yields 0.99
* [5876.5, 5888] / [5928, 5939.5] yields 1.07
